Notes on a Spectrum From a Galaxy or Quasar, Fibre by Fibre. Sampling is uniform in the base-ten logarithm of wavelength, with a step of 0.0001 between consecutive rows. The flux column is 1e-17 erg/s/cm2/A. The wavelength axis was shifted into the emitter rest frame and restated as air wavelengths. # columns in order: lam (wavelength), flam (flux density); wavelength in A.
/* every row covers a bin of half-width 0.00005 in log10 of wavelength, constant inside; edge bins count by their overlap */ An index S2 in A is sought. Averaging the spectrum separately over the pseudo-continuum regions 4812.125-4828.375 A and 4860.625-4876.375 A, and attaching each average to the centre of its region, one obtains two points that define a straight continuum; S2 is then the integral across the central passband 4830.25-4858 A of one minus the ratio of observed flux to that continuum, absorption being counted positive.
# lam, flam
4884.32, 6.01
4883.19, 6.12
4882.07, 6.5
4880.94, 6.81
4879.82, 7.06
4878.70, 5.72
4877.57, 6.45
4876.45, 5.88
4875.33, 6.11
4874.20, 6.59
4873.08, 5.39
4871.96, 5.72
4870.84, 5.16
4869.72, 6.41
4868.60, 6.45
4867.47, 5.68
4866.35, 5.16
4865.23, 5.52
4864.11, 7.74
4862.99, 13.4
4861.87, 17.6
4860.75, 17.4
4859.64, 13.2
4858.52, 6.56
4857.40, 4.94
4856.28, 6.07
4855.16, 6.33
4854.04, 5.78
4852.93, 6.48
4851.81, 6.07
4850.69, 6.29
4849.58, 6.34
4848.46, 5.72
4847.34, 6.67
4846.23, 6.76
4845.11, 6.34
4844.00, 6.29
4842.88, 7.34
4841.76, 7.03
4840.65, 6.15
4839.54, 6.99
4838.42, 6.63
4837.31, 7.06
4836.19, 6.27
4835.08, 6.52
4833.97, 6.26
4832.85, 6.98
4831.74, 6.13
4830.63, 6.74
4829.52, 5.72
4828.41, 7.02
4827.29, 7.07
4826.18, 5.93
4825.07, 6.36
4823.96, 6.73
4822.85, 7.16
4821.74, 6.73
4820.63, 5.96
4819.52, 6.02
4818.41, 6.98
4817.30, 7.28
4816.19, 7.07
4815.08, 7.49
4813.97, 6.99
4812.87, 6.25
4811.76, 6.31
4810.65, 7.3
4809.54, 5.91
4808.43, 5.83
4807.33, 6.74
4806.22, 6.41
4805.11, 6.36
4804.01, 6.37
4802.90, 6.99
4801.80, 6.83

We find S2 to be 3.3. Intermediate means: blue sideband 6.72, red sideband 7.84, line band 6.4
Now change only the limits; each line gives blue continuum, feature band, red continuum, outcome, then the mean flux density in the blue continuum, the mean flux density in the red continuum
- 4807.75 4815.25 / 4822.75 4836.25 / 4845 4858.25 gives -0.3 A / 6.54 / 6.15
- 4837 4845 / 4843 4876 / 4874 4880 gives -4.6 A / 6.75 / 6.23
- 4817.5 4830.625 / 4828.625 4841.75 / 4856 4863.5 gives 2.5 A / 6.55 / 11.5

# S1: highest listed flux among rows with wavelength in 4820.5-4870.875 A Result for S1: 17.6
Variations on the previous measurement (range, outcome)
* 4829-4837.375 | 7.06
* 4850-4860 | 13.2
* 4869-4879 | 6.59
